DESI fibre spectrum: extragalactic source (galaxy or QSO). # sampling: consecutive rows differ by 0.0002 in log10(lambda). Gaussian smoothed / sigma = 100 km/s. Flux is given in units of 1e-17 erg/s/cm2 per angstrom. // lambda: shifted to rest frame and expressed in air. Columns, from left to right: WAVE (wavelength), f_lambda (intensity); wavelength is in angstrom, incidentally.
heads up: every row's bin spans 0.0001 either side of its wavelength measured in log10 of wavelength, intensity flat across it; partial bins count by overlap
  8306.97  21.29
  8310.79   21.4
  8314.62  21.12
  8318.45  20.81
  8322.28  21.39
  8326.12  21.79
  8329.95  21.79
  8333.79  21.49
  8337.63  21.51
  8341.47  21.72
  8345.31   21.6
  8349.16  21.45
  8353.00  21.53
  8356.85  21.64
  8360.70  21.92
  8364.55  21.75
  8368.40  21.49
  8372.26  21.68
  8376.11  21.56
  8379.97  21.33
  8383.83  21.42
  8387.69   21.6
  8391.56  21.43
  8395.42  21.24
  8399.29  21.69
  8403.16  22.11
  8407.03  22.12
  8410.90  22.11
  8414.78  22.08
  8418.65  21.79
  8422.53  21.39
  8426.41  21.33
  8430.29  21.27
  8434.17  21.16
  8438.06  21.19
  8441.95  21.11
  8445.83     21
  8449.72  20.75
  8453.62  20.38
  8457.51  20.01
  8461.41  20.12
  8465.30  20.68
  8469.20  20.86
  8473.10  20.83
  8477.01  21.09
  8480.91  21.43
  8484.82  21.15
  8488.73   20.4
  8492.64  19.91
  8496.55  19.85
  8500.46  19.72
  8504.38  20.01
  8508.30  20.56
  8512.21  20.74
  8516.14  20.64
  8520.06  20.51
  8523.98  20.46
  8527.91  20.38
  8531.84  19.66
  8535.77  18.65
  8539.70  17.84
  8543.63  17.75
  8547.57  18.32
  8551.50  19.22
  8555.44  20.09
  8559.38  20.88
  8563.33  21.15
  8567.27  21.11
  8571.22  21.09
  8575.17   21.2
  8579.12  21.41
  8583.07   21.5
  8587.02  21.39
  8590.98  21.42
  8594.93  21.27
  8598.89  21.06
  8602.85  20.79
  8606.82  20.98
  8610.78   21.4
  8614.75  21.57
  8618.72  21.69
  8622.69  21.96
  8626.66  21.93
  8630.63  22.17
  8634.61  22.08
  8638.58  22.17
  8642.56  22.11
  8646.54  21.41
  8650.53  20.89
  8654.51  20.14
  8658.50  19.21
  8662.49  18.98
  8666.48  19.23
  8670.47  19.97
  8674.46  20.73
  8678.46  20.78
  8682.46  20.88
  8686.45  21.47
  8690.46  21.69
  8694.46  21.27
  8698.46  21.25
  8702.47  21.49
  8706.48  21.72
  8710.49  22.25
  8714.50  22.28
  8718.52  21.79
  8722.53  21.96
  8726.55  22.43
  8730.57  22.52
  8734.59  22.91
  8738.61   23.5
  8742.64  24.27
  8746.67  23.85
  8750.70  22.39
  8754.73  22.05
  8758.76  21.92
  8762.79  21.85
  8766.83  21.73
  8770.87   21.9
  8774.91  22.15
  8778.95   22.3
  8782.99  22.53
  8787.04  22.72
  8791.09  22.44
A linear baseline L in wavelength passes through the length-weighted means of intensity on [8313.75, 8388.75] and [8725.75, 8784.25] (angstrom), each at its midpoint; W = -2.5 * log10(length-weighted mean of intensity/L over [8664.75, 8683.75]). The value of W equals 0.10 mag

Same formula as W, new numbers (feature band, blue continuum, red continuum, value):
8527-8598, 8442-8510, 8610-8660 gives 0.04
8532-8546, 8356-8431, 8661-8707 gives 0.16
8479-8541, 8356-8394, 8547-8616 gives 0.05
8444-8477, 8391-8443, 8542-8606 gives 0.04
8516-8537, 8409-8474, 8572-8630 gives 0.06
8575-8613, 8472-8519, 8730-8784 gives 0.00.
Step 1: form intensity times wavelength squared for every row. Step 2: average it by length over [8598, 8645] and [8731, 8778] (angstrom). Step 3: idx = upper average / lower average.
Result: 1.1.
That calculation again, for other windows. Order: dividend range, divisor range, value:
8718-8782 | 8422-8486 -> 1.15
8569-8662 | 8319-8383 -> 1.05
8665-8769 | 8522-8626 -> 1.10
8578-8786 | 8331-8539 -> 1.09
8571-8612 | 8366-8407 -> 1.03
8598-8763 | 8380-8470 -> 1.08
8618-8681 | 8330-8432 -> 1.03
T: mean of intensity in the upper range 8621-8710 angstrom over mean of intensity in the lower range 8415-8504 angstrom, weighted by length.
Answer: 1.01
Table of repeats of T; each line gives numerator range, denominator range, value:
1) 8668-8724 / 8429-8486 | 1.02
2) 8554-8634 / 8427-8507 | 1.03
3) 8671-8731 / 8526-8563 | 1.12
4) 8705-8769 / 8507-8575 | 1.12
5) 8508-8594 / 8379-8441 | 0.94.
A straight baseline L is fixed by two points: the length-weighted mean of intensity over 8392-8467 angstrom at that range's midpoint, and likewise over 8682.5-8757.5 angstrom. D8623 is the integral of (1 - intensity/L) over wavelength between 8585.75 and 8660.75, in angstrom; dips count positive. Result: 2.0 angstrom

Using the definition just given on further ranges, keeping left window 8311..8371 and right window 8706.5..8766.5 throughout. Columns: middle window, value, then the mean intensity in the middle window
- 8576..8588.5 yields 0.4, 21.4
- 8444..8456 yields 0.6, 20.7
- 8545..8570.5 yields 2.3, 20.1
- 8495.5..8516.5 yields 1.6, 20.2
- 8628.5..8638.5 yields 0.1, 22.1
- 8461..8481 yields 0.9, 20.8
